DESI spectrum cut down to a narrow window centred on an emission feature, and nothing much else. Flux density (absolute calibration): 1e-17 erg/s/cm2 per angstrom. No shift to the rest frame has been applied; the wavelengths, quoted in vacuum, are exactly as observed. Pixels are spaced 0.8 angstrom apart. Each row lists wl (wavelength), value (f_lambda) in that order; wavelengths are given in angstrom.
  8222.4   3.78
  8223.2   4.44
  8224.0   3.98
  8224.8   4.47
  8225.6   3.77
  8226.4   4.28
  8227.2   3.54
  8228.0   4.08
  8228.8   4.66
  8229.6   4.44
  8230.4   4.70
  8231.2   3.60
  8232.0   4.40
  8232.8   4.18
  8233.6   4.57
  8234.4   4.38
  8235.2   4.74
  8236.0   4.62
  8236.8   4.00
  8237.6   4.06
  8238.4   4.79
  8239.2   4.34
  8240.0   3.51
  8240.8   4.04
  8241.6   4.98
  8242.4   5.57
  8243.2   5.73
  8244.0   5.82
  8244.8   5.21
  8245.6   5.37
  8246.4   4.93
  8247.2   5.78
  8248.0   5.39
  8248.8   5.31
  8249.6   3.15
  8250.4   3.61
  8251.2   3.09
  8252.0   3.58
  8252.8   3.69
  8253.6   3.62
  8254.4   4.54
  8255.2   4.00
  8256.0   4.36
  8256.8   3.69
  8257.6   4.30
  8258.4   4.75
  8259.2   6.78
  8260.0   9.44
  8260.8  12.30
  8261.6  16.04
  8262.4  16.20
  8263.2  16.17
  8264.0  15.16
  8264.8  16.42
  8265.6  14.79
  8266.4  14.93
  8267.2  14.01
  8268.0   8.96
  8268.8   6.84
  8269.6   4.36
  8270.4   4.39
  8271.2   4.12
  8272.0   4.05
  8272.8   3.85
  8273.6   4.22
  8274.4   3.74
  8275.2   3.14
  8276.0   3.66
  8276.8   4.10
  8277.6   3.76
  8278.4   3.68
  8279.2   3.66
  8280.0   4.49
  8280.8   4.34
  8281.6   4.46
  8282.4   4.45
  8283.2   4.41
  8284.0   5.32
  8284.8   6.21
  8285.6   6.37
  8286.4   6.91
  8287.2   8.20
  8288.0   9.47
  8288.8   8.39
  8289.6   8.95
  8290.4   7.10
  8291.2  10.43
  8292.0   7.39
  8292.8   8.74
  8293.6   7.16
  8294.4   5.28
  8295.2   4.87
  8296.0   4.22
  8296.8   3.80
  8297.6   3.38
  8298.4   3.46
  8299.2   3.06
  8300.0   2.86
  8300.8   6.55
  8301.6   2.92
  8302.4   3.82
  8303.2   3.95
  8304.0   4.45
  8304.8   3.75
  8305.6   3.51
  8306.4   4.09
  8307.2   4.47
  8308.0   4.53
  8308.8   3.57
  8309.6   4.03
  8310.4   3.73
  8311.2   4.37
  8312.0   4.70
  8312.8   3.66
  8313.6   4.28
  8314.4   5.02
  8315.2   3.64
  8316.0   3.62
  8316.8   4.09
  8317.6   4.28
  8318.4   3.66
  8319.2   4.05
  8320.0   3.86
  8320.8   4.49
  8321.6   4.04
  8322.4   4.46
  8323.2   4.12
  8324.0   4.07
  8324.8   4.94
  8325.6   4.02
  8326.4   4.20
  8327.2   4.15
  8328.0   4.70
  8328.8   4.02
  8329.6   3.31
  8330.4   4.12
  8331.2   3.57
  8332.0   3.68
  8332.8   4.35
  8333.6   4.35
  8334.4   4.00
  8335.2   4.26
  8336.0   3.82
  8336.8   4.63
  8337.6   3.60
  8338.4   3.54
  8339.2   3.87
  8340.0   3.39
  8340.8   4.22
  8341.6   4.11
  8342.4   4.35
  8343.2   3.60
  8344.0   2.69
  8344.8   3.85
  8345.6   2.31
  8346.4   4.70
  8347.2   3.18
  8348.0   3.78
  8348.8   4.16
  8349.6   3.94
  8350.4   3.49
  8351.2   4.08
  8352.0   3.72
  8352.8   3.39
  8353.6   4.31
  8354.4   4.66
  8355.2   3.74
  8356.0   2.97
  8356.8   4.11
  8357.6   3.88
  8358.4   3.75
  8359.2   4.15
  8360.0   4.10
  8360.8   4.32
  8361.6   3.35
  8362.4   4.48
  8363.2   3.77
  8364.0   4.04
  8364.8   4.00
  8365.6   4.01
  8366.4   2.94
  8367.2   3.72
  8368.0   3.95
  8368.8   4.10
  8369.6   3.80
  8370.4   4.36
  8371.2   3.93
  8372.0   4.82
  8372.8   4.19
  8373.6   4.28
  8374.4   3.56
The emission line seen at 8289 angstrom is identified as [N II]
